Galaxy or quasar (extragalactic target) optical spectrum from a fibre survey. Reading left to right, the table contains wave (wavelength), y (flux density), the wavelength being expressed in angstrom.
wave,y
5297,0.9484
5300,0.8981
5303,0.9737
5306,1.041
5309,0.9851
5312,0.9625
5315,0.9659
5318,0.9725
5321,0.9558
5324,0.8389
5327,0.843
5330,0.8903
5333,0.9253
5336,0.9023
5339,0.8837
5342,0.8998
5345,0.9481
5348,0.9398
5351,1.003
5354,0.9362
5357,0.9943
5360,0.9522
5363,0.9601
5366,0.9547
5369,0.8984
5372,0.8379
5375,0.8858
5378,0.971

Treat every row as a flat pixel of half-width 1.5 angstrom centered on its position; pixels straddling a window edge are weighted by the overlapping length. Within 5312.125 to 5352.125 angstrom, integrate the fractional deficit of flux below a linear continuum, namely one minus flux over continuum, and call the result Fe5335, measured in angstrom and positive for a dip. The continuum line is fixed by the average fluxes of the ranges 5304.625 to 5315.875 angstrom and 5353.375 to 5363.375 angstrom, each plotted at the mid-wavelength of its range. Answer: 2.3 angstrom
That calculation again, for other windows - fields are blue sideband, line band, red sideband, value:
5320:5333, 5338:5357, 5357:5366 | -0.2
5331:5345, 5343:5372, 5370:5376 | -2.1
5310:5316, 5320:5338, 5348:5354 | 1.4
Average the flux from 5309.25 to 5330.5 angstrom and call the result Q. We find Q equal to 0.924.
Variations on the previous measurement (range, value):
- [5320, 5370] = 0.925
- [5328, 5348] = 0.909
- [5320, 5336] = 0.89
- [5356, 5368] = 0.961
